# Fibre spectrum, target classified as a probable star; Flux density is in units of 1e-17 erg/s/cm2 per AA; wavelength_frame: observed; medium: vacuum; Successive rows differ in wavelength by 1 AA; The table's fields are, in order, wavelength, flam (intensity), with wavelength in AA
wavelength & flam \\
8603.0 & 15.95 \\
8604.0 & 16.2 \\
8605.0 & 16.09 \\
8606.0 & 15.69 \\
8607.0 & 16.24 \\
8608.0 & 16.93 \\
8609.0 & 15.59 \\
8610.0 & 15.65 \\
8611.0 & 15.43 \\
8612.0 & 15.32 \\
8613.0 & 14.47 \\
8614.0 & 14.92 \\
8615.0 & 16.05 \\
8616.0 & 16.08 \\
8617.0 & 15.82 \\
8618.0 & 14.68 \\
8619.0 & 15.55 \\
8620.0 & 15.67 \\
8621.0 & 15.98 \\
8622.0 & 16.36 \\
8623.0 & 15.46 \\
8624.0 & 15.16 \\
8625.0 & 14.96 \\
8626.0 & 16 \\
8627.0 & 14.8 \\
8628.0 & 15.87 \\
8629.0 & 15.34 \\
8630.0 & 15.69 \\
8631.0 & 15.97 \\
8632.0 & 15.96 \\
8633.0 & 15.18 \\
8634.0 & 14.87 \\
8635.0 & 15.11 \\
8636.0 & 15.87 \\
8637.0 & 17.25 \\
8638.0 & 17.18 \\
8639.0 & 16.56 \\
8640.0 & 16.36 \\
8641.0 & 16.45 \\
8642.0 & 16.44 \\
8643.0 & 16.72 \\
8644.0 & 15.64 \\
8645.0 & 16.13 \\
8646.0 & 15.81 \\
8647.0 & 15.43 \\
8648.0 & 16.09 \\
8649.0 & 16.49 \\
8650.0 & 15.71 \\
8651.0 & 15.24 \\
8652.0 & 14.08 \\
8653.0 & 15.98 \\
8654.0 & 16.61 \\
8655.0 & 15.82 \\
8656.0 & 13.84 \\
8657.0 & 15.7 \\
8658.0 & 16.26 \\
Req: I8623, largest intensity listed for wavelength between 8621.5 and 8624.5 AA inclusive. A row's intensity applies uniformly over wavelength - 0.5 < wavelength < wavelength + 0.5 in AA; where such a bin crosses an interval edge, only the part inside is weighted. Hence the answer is 16.36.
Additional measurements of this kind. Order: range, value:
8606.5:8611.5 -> 16.93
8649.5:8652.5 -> 15.71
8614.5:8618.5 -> 16.08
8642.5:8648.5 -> 16.72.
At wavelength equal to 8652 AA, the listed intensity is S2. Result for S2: 14.08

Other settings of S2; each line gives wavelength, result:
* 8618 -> 14.68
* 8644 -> 15.64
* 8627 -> 14.8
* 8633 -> 15.18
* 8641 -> 16.45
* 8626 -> 16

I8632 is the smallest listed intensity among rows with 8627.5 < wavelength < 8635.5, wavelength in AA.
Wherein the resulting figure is 14.87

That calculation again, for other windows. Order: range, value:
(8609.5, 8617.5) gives 14.47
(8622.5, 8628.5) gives 14.8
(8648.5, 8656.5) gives 13.84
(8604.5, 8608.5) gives 15.69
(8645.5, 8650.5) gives 15.43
